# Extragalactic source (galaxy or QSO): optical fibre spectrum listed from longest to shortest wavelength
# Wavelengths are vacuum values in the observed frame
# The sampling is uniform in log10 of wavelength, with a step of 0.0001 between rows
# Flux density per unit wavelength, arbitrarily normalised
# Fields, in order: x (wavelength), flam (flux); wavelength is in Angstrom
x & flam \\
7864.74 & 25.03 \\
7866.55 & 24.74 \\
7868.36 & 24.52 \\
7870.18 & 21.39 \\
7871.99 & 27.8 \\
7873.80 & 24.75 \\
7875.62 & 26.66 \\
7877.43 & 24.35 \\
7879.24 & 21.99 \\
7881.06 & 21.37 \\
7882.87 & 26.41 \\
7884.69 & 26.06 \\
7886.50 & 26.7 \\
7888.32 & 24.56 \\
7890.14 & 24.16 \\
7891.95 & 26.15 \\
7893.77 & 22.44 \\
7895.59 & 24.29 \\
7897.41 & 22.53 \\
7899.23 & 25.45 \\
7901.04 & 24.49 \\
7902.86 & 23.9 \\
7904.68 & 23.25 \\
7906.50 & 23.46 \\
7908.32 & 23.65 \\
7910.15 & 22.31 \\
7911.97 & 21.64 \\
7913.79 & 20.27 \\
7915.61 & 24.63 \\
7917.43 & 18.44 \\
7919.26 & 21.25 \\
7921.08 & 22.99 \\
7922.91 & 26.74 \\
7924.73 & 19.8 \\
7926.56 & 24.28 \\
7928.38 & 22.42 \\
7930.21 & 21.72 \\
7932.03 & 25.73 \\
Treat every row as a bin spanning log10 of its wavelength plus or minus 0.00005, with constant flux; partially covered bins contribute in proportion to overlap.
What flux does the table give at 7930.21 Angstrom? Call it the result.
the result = 21.72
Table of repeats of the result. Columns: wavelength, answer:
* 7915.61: 24.63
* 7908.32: 23.65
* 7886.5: 26.7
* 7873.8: 24.75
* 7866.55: 24.74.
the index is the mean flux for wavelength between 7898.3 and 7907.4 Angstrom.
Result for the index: 24.1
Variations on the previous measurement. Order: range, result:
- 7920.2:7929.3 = 23.2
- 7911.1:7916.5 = 22.2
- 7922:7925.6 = 23.3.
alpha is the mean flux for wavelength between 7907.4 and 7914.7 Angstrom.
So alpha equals 22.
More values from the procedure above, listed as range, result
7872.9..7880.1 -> 24.5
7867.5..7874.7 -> 24.6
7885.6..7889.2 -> 25.6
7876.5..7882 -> 22.6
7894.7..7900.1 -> 24.1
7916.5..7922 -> 20.9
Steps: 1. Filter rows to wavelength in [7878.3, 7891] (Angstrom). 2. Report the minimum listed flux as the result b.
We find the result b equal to 21.37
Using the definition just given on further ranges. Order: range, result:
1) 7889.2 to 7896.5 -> 22.44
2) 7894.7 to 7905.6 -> 22.53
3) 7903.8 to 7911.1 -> 22.31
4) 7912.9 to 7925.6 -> 18.44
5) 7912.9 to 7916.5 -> 20.27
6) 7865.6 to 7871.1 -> 21.39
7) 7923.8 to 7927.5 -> 19.8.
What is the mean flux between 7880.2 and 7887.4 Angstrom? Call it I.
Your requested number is 25.2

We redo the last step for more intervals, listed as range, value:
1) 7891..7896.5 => 24.3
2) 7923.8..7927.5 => 22.1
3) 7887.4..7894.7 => 24.3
